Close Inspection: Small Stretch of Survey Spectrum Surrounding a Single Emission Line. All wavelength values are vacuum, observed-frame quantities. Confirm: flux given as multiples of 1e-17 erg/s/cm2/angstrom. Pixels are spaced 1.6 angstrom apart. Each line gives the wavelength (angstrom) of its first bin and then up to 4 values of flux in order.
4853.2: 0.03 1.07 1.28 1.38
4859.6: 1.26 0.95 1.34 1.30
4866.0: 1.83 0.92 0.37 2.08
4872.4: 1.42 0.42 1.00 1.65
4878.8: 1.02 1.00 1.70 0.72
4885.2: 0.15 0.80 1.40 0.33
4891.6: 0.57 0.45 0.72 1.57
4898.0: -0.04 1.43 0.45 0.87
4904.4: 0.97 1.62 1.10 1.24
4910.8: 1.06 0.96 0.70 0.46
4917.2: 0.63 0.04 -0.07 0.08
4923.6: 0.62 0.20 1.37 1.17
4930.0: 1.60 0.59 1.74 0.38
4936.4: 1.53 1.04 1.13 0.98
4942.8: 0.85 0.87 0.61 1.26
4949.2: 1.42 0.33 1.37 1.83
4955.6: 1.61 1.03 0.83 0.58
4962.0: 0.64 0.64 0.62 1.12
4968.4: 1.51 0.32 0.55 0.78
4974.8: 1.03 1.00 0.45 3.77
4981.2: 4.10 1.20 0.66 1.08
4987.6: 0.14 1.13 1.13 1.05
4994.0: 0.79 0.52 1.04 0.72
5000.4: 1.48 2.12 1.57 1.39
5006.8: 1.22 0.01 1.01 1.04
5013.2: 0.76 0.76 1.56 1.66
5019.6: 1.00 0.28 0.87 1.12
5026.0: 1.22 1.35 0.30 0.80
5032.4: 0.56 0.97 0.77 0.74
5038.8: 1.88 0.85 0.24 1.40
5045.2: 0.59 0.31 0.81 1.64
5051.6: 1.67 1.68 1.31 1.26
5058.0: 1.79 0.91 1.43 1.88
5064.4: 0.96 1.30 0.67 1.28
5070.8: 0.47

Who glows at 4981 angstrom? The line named H-gamma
